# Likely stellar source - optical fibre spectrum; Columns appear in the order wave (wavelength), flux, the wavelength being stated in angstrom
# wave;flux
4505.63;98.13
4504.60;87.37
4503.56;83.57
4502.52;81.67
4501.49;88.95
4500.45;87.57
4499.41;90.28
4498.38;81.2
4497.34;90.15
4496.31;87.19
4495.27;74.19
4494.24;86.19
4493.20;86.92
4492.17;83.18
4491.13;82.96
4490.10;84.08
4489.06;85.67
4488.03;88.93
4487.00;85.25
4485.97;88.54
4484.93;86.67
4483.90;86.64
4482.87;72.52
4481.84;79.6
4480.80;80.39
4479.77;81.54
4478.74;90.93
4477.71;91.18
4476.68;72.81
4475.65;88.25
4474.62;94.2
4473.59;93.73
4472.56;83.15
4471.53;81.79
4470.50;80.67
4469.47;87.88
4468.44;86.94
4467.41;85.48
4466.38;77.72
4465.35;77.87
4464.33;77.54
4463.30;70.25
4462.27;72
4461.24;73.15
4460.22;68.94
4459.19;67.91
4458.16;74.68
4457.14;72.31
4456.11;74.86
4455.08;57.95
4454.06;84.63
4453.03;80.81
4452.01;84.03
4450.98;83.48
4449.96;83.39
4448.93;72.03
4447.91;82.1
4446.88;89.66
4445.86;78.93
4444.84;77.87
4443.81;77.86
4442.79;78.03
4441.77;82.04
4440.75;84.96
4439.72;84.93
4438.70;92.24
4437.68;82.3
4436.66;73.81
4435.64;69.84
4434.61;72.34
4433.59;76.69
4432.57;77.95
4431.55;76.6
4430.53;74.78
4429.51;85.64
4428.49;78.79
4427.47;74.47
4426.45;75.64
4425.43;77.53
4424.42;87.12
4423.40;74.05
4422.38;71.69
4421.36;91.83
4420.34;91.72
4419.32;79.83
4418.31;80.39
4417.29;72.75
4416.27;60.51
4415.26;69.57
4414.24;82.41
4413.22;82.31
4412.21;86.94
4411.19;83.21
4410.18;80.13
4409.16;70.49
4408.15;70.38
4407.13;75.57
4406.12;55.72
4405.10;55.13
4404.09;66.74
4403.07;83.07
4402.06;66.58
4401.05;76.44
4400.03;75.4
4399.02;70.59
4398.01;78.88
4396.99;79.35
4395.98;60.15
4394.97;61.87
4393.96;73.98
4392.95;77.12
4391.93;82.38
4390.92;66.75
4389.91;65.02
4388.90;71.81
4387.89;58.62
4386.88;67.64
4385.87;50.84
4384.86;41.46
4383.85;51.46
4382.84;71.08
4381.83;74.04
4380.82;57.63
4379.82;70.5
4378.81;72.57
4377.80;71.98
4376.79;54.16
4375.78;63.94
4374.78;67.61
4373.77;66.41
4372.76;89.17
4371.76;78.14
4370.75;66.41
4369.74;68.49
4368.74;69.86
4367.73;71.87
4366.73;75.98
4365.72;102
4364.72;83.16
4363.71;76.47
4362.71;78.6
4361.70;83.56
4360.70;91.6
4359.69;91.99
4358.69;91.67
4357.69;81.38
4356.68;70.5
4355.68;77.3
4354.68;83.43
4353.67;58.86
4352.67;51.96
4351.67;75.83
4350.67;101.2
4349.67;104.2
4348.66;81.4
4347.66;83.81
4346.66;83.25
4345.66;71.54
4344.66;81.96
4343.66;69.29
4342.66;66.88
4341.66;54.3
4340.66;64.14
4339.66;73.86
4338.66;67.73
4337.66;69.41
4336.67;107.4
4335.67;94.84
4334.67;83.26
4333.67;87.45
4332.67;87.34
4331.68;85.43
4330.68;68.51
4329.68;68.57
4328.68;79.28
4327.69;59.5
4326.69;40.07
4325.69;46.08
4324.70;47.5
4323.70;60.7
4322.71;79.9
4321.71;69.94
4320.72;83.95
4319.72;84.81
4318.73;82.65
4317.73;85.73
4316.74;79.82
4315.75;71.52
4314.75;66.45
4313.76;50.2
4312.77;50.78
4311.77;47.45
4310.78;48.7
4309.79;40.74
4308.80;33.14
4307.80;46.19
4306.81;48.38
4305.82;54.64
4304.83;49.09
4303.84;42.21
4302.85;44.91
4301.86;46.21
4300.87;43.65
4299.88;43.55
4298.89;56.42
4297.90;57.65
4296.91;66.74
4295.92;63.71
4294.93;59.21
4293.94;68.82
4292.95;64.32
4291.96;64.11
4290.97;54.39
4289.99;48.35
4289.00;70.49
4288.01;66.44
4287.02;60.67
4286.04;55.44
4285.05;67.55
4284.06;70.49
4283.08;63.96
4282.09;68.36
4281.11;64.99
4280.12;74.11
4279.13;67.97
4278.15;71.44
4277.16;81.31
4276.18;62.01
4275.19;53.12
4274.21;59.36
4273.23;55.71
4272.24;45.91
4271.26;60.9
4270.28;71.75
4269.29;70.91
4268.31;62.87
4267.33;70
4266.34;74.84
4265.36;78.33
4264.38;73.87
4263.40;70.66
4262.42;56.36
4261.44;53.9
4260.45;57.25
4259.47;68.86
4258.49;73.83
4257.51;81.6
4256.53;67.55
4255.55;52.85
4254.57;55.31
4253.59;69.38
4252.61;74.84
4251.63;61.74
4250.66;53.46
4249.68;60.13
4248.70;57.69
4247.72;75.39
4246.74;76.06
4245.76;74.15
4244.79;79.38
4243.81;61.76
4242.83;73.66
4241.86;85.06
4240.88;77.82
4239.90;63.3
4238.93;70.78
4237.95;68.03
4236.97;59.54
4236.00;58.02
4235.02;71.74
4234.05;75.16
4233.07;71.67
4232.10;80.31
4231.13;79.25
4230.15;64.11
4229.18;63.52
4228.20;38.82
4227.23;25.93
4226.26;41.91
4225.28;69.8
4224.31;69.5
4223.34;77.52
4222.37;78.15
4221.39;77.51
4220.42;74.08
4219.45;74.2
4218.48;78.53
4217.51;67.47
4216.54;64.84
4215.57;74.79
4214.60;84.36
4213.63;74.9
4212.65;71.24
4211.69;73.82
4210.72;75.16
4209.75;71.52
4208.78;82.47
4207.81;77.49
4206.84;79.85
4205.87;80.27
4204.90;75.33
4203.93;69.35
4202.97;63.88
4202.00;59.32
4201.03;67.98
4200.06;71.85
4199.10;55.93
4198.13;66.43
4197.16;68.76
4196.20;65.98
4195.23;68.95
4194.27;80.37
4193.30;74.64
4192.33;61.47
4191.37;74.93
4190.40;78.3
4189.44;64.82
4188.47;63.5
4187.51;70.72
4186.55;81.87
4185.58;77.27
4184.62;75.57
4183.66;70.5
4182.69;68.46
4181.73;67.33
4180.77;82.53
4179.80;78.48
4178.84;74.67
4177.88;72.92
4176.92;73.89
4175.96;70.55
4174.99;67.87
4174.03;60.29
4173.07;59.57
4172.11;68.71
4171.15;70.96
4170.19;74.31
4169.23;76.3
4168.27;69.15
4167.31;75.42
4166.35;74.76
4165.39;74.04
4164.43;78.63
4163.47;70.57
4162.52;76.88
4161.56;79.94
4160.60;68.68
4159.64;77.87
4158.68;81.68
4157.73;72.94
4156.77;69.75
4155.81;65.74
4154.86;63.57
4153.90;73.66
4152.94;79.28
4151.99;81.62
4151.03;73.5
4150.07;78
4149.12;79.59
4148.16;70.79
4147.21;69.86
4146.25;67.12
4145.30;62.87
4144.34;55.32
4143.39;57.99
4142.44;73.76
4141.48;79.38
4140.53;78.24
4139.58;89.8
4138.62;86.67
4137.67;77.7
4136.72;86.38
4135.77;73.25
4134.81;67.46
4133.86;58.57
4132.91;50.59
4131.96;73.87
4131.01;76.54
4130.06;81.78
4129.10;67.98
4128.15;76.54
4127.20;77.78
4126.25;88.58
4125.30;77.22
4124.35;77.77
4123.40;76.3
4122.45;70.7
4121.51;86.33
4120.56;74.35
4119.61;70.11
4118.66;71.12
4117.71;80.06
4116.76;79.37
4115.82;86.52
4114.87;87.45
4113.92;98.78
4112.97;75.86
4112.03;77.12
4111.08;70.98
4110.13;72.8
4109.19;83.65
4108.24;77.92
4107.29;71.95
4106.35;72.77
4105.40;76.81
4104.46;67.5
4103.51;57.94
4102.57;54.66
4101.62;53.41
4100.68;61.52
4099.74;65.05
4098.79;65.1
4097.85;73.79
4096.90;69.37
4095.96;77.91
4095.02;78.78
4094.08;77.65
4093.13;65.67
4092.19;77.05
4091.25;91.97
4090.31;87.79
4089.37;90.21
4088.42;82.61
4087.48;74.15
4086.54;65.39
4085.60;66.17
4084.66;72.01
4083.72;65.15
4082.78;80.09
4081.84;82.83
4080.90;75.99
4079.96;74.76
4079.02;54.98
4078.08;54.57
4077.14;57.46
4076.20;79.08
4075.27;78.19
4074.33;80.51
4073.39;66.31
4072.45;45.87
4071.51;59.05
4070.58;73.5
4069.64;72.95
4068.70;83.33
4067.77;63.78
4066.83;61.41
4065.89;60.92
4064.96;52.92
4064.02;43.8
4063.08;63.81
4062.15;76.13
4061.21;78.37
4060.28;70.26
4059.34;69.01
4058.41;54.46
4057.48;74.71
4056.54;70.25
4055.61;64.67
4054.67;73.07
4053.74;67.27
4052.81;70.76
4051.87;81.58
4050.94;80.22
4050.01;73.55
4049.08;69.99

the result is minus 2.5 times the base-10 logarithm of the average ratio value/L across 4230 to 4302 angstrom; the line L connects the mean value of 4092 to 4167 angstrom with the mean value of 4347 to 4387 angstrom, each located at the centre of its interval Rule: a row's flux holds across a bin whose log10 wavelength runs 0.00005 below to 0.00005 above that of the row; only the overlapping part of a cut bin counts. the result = 0.13 mag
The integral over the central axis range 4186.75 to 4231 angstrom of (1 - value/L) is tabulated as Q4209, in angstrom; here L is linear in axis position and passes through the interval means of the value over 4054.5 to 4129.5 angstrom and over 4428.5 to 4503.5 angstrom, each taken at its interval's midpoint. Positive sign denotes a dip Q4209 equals 3.3 angstrom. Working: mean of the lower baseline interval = 72.1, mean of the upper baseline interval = 81.2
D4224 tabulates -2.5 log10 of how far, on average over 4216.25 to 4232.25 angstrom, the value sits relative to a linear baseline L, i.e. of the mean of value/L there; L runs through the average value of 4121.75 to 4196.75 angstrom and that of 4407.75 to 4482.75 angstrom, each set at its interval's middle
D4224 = 0.132 mag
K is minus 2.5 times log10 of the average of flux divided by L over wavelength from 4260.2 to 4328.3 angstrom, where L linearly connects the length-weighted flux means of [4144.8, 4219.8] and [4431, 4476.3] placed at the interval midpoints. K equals 0.23 mag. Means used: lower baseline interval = 72.3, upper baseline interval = 79.4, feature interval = 61.1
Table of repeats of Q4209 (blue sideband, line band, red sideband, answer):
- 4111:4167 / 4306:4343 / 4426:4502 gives 5.4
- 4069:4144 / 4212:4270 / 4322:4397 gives 4.0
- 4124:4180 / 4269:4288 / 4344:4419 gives 2.3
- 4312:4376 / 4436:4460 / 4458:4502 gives 0.6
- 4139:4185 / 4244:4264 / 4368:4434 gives 1.8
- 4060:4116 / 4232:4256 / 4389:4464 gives 1.8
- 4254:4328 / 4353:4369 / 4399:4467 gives -2.6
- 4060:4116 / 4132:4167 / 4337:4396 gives -0.6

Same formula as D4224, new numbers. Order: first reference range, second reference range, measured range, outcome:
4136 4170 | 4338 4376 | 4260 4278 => 0.174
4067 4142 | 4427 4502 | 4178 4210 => 0.055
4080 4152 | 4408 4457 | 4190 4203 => 0.105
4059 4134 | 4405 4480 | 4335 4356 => -0.006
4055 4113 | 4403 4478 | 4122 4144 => -0.055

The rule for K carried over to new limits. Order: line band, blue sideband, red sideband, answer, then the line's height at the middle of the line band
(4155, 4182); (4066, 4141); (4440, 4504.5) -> 0.04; 75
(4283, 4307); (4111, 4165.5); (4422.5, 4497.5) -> 0.33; 77.8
